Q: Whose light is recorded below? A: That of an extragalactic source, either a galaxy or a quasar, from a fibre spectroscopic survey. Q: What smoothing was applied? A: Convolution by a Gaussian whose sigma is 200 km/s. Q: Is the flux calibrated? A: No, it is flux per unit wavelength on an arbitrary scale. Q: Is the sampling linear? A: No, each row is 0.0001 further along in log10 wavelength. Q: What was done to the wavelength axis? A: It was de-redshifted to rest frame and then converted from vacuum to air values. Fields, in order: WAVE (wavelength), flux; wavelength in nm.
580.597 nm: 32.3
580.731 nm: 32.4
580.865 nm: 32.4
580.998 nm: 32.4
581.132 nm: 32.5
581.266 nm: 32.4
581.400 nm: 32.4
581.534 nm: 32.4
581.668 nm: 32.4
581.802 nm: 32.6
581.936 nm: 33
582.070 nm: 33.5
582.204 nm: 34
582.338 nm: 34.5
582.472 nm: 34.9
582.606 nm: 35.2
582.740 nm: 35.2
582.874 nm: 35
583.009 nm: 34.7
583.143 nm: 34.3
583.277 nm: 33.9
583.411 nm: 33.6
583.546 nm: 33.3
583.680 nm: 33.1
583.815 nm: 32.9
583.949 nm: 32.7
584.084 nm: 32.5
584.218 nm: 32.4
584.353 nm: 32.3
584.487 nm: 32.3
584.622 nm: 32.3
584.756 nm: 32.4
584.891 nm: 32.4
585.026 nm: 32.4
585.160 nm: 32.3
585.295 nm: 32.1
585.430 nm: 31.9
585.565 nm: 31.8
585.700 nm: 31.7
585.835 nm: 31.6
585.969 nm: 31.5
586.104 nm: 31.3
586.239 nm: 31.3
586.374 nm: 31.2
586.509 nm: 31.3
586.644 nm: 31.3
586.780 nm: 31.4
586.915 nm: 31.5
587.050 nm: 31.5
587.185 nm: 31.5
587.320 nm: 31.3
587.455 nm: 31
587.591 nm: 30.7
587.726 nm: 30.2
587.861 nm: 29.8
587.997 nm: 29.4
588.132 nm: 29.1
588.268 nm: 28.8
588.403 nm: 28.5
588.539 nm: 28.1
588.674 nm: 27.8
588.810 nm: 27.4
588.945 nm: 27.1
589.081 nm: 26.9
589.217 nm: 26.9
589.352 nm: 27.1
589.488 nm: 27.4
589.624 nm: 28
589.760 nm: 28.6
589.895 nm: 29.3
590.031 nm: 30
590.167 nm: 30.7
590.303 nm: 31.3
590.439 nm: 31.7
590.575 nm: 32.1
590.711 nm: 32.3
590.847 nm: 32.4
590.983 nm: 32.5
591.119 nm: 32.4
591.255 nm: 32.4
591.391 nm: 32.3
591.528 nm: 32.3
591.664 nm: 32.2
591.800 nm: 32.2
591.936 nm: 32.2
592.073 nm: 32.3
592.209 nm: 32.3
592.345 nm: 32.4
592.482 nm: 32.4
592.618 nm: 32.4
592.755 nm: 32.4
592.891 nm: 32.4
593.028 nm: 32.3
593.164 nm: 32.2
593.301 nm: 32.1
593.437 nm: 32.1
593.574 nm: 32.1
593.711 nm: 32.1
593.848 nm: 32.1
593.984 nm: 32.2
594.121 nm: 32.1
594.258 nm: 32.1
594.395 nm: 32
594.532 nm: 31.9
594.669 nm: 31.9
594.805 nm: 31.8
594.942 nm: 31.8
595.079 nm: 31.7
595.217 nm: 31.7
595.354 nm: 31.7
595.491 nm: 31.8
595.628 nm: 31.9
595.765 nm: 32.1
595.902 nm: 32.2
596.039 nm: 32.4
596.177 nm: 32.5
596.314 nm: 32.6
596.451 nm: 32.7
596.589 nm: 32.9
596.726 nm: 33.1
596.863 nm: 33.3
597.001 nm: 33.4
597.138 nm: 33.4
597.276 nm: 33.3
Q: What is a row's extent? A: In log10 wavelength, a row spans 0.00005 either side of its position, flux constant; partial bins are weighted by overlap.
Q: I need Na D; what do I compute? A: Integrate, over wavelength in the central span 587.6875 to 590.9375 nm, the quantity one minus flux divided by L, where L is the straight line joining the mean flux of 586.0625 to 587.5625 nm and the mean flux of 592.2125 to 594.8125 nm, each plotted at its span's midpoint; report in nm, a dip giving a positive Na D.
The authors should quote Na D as 0.25 nm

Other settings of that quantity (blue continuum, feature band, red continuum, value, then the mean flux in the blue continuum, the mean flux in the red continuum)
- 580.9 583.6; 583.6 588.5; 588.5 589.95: -0.17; 33.6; 27.7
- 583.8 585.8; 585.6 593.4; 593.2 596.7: 0.35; 32.3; 32.1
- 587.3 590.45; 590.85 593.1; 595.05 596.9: -0.14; 29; 32.3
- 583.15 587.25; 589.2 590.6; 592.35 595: 0.12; 32.2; 32.1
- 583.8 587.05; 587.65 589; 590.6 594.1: 0.14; 31.9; 32.3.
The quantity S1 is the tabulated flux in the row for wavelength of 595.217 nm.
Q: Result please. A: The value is 31.7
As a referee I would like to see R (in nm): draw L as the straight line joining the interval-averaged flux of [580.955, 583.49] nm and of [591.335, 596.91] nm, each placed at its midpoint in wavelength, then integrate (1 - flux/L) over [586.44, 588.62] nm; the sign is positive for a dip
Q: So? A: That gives 0.18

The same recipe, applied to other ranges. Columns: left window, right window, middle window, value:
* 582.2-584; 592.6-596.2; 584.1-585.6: 0.07 nm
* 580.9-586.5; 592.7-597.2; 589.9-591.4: 0.04 nm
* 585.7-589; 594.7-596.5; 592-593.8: -0.05 nm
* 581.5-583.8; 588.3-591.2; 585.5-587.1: 0.01 nm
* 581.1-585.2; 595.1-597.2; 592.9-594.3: 0.02 nm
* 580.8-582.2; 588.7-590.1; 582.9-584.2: -0.08 nm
